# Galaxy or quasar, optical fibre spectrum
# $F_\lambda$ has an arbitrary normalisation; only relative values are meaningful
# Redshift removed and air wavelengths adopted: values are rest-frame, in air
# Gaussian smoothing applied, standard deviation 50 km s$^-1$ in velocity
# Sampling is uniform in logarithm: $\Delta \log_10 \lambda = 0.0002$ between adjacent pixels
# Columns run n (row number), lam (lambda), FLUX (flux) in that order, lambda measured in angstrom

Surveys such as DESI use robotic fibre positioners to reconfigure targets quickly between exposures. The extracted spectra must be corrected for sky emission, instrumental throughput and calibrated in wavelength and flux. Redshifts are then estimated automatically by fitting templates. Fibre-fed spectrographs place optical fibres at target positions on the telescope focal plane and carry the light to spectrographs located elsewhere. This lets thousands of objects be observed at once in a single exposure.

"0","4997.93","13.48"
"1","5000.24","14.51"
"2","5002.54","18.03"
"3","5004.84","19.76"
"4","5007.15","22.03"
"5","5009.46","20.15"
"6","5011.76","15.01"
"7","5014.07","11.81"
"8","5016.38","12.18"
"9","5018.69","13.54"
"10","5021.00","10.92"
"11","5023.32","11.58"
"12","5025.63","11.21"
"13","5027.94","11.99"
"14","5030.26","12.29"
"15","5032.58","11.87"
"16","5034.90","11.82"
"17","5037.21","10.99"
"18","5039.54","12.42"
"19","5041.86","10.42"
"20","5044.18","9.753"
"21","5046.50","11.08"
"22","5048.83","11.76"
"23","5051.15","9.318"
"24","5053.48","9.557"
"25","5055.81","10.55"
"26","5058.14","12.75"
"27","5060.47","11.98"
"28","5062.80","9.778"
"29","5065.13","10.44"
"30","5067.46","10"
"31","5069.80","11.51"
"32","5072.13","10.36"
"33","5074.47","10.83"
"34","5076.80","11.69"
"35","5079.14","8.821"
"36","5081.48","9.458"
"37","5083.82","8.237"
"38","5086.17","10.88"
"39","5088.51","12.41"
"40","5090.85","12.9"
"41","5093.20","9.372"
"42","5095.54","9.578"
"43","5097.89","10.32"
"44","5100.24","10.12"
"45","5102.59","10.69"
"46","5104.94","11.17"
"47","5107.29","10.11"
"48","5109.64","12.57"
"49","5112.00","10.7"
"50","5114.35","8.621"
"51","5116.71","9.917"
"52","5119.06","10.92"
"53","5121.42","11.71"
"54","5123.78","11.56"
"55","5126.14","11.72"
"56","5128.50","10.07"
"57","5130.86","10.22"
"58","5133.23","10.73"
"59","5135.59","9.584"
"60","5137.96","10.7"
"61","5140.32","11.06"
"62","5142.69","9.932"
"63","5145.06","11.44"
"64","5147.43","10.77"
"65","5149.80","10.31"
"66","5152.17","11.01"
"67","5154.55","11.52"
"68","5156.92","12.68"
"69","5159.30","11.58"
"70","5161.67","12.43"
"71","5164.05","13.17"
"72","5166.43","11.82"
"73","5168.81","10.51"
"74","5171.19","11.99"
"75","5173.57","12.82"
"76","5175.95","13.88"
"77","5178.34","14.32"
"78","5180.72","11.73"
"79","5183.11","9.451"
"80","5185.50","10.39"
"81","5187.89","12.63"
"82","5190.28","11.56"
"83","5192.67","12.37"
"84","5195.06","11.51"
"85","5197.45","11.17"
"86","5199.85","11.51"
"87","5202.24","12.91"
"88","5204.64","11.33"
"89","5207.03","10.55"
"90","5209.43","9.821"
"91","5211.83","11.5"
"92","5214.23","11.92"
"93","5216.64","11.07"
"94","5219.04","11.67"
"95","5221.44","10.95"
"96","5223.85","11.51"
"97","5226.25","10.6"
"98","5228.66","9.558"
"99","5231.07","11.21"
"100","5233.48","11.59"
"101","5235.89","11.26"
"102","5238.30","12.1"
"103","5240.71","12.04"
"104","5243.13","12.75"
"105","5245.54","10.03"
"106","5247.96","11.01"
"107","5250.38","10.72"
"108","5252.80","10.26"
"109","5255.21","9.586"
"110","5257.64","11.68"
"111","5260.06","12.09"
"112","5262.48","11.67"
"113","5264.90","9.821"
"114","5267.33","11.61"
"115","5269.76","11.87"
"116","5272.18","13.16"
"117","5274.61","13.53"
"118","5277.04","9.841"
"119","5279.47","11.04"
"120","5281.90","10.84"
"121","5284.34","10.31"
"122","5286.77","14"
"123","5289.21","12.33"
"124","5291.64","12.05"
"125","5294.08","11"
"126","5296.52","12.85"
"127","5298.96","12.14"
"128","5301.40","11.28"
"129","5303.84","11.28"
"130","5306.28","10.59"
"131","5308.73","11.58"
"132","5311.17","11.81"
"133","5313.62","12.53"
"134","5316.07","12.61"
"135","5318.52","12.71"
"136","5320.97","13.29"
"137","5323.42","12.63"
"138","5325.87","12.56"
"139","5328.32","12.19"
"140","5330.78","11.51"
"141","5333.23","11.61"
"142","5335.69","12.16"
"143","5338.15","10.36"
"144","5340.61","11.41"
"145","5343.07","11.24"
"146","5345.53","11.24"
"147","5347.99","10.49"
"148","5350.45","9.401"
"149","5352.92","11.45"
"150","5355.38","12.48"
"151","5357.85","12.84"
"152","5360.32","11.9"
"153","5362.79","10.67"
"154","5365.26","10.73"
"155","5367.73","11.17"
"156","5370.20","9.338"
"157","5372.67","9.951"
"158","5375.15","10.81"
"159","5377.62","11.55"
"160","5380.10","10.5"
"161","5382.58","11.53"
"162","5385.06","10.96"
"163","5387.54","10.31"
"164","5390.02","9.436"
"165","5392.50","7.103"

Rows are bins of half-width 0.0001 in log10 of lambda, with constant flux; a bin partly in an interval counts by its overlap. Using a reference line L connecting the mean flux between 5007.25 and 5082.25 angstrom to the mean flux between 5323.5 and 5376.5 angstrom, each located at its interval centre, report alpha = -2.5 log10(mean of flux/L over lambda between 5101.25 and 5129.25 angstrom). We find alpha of 0.07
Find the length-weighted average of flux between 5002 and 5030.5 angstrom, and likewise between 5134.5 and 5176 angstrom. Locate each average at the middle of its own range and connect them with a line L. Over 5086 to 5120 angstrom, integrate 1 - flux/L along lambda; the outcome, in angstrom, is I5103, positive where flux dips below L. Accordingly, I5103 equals 5.3 angstrom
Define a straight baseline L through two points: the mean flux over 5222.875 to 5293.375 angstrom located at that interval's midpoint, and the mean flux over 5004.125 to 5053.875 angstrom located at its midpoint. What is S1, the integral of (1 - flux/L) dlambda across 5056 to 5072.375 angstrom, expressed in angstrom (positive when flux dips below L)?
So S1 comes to 2.1 angstrom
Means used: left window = 12.8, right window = 11.4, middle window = 11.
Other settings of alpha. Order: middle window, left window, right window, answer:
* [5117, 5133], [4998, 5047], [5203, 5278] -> 0.139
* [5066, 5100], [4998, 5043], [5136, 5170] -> 0.206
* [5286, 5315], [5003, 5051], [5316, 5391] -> -0.030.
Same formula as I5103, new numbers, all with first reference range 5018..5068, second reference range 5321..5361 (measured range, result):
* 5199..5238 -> 0.83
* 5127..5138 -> 1.03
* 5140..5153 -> 0.70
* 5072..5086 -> 1.61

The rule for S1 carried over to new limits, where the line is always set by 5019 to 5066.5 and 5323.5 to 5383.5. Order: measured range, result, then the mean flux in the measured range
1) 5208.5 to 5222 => 0.0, 11.2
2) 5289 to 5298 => -0.6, 12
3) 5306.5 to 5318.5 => -0.9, 12.1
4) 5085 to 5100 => 0.4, 10.9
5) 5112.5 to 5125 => 0.7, 10.6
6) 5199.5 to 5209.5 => -0.1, 11.4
